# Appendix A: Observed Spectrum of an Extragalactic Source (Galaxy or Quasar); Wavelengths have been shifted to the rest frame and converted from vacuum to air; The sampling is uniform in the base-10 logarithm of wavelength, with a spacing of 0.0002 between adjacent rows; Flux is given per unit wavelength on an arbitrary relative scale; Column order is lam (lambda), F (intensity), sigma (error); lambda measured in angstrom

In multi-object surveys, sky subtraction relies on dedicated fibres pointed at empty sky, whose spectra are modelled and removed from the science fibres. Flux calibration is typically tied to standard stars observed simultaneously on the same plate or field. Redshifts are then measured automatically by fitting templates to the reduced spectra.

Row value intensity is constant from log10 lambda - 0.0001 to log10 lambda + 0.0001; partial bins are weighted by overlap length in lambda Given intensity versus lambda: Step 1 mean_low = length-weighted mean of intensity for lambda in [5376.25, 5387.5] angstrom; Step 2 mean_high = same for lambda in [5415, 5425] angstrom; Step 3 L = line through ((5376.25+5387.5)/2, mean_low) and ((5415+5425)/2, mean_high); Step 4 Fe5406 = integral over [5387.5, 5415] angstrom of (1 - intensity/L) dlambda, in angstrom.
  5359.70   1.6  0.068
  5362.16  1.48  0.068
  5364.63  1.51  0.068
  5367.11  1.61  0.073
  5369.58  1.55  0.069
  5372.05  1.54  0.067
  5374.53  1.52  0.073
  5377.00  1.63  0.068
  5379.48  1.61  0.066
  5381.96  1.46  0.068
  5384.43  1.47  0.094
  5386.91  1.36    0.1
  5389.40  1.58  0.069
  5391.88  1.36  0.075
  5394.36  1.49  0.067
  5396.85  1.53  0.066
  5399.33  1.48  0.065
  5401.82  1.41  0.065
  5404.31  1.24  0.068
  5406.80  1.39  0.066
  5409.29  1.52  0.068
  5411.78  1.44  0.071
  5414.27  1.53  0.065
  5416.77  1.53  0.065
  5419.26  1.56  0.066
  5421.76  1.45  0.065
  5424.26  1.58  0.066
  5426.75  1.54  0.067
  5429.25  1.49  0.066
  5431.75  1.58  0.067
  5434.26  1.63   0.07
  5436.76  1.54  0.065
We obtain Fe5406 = 1.3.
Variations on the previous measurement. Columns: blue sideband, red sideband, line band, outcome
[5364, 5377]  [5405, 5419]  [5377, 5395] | 0.5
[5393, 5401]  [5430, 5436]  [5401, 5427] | 1.2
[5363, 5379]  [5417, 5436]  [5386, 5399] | 0.7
